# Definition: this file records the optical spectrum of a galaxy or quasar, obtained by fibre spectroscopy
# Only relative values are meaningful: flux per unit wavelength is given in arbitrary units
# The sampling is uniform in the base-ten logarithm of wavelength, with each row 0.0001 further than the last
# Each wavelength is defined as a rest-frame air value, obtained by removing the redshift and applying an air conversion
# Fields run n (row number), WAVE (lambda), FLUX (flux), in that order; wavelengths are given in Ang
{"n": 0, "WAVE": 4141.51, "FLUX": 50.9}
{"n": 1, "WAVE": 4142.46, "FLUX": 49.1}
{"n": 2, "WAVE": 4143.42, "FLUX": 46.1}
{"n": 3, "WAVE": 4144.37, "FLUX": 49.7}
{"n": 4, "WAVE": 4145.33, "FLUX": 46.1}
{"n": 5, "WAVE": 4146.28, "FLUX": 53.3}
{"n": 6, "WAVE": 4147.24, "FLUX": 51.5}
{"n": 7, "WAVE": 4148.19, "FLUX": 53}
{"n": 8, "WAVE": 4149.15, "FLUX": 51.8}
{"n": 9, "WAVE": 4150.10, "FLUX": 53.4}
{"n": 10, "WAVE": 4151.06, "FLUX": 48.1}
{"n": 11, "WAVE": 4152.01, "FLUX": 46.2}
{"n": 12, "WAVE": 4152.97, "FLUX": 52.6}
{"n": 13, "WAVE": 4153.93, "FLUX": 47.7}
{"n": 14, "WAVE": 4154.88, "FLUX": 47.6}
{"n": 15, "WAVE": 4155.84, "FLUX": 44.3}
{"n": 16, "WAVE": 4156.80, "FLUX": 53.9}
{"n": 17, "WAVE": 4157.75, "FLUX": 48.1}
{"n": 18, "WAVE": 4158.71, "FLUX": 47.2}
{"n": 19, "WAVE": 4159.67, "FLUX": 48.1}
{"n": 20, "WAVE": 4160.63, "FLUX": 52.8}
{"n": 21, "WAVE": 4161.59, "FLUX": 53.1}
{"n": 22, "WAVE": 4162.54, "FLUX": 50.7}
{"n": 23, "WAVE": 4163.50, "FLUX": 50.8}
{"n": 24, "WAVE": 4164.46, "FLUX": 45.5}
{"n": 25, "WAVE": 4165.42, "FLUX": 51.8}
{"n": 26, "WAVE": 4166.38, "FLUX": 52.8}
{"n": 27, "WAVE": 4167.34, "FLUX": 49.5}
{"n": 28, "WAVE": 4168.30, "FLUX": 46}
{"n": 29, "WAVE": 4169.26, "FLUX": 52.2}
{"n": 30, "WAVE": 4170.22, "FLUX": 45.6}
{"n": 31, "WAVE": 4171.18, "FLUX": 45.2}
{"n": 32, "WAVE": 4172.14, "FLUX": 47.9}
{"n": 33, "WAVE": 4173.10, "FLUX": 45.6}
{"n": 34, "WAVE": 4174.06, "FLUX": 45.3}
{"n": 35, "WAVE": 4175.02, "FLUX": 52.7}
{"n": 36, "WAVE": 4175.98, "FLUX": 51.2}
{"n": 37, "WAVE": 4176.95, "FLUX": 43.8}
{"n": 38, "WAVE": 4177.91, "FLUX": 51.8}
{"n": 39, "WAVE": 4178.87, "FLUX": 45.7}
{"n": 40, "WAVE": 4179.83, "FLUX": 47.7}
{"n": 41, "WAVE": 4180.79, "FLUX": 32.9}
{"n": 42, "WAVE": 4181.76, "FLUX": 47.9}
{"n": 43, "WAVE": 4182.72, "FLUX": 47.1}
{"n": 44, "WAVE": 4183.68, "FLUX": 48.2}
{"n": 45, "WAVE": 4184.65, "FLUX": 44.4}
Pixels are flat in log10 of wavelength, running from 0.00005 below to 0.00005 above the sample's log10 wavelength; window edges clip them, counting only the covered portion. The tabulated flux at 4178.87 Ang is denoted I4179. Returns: 45.7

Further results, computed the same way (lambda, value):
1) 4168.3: 46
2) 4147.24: 51.5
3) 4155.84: 44.3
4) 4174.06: 45.3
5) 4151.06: 48.1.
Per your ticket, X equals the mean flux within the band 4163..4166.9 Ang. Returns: 50.2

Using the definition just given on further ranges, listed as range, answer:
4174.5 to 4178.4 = 49.8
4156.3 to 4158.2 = 51.1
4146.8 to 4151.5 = 51.6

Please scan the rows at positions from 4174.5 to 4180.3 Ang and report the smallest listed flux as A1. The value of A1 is 43.8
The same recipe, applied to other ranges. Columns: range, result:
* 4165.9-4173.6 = 45.2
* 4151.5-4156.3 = 44.3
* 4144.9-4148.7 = 46.1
